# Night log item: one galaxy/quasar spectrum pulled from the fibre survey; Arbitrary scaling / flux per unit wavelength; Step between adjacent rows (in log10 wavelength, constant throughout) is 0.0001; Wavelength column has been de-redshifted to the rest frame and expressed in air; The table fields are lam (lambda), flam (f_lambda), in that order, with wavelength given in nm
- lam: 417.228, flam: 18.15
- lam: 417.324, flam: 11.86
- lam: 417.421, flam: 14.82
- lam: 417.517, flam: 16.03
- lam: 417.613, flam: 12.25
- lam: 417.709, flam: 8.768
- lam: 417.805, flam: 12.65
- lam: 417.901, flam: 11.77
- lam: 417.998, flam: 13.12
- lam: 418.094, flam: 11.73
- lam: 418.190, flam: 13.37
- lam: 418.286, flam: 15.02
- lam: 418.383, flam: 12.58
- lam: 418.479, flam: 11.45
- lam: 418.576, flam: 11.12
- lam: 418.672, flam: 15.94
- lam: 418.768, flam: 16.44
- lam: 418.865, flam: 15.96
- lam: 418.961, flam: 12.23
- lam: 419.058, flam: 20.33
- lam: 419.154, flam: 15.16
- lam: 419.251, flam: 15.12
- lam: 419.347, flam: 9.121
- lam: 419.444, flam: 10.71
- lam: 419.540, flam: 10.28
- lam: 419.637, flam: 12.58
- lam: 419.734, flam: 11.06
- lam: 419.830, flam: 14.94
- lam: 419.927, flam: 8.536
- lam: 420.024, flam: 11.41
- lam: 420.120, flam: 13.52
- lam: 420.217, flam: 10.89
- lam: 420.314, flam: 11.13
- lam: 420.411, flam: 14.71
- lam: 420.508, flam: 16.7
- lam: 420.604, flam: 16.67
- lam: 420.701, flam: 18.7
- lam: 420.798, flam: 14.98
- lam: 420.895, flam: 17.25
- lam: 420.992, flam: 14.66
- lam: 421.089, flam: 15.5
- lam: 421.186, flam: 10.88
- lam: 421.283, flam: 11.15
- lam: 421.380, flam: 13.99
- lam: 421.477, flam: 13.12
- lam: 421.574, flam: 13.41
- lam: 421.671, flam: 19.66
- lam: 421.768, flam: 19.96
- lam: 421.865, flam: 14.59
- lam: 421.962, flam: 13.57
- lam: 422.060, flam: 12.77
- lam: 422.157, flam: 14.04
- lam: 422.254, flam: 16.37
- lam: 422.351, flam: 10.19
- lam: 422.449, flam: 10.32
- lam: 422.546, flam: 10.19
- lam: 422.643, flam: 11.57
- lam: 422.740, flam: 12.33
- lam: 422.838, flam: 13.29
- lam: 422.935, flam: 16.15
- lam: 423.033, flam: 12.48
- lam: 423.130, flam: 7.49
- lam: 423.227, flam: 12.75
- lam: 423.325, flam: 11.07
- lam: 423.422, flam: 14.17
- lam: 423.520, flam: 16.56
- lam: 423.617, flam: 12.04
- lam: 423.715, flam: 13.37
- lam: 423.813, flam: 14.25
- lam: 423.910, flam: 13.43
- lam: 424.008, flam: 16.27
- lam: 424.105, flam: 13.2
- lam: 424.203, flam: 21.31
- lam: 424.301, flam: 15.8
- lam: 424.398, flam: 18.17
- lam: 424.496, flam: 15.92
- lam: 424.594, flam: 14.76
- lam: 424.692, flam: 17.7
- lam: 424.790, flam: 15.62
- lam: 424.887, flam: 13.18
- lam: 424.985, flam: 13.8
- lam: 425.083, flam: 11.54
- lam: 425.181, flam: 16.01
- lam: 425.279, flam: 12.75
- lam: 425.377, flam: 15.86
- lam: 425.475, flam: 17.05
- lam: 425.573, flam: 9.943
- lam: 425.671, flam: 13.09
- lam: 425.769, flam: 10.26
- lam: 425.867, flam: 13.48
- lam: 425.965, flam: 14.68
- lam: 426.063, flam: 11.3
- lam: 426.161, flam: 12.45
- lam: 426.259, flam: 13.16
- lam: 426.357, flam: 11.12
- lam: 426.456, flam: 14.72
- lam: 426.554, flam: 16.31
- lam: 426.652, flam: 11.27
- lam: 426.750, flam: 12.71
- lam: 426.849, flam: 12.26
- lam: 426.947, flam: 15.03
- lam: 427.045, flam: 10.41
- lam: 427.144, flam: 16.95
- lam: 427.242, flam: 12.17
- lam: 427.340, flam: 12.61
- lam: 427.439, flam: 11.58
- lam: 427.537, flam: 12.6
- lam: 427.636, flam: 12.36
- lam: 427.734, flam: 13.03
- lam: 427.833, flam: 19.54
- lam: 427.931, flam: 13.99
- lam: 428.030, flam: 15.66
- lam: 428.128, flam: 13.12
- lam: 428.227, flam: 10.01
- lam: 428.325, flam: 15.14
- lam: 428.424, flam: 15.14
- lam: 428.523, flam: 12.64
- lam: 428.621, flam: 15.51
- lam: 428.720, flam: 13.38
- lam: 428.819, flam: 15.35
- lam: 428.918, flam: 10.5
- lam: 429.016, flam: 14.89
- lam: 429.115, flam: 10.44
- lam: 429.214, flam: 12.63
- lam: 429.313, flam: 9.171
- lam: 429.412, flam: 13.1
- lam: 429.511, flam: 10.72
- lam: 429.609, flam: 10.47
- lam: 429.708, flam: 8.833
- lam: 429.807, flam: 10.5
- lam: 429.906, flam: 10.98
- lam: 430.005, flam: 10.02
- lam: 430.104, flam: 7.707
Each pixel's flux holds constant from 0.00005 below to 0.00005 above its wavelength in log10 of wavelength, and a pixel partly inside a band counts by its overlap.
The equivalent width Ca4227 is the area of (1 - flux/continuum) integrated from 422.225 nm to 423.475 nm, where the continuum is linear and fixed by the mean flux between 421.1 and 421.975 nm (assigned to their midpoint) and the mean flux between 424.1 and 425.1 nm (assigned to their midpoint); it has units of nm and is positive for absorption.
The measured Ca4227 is 0.24 nm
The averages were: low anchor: 14.6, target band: 12.1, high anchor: 15.8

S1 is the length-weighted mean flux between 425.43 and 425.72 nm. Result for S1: 13.3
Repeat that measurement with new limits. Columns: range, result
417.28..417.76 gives 12.7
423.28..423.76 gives 13.5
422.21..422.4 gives 13.2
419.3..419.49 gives 9.89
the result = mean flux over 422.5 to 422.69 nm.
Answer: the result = 10.9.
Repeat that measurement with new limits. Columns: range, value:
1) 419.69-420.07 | 11.5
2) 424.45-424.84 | 16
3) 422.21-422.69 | 11.7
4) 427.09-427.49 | 13.3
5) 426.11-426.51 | 12.9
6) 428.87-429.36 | 11.5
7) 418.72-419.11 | 16.2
